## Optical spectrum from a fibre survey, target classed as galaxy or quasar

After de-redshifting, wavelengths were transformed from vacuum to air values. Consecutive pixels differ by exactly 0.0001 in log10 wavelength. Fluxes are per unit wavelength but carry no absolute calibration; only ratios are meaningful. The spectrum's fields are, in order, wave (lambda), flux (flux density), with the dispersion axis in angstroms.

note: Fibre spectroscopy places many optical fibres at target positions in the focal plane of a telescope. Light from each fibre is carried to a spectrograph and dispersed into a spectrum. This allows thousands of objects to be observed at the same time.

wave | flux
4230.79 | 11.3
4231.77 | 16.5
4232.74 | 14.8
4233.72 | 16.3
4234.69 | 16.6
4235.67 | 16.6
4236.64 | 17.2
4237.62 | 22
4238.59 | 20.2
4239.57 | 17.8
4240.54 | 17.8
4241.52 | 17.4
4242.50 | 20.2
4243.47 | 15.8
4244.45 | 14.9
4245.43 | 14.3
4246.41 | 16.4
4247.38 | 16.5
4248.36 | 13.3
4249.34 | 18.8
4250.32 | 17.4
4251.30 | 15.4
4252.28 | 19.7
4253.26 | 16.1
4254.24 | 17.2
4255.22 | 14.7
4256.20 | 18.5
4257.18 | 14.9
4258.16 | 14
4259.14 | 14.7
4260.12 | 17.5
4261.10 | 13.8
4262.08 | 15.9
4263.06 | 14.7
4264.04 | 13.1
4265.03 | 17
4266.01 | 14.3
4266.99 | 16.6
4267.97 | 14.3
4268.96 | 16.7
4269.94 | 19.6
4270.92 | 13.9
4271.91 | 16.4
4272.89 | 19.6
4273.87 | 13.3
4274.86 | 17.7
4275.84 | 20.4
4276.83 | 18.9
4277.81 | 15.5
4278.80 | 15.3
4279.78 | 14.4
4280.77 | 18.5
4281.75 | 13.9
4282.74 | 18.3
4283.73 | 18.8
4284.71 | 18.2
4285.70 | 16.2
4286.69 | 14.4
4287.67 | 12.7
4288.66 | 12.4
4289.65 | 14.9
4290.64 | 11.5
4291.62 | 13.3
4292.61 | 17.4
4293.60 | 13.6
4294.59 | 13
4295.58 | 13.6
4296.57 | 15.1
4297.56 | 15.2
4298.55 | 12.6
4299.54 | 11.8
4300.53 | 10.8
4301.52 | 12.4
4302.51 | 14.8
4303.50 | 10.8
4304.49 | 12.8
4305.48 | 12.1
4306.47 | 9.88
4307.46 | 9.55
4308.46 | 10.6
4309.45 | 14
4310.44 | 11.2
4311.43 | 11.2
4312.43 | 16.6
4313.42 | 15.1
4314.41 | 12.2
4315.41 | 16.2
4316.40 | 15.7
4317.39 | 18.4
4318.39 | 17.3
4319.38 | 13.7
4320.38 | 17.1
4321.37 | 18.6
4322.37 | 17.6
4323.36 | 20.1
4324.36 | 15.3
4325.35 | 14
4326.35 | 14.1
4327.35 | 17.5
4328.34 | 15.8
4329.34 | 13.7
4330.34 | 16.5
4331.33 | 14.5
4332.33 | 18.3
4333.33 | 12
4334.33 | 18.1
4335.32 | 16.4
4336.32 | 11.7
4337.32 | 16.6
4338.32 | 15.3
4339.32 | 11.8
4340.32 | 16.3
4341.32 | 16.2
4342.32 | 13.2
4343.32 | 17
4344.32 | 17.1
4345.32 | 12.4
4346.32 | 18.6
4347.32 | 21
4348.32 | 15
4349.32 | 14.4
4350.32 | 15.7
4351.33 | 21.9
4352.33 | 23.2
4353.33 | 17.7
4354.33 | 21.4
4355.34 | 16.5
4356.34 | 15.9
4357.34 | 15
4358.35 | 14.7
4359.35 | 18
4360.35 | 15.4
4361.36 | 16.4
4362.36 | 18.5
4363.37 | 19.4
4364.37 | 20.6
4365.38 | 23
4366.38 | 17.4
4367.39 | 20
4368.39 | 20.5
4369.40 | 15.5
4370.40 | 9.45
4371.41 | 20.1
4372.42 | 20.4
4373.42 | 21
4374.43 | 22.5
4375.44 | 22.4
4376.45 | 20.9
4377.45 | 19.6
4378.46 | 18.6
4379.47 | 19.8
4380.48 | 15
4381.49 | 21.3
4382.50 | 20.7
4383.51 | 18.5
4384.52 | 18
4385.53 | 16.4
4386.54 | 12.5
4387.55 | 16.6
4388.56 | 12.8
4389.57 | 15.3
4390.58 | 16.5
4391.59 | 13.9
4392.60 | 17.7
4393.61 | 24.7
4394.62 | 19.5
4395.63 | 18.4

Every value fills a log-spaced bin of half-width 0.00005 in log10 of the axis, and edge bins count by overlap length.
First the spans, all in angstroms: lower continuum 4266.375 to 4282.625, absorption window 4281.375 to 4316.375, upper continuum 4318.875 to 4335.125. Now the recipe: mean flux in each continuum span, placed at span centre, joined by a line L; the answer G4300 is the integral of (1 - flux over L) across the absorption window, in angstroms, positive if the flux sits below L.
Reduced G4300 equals 5.8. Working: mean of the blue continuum 16.6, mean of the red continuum 16.1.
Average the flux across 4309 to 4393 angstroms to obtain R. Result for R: 16.8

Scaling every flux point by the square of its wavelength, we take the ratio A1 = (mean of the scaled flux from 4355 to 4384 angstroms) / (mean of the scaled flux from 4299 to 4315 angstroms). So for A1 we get 1.56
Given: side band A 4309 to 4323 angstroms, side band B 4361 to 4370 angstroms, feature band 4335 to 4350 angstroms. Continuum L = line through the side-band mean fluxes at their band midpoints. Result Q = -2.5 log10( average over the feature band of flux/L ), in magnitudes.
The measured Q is 0.12 mag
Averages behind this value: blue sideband 15.4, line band 15.5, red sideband 19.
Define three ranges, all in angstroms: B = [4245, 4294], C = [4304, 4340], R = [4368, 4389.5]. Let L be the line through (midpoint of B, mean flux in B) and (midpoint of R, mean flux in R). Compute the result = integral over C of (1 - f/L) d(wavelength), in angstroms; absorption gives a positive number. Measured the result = 4.69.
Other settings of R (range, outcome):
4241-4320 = 15.1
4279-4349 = 14.8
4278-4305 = 14.3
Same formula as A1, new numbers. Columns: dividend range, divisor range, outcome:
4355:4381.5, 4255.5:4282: 1.20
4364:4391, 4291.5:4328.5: 1.33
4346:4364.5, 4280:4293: 1.19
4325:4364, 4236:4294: 1.05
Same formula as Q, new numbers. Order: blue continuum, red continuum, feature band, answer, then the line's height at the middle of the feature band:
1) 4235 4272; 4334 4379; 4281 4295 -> 0.13 mag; 16.8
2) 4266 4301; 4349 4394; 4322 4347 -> 0.09 mag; 17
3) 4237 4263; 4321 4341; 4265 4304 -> 0.08 mag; 16.3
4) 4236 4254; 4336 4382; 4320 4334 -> 0.10 mag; 17.6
